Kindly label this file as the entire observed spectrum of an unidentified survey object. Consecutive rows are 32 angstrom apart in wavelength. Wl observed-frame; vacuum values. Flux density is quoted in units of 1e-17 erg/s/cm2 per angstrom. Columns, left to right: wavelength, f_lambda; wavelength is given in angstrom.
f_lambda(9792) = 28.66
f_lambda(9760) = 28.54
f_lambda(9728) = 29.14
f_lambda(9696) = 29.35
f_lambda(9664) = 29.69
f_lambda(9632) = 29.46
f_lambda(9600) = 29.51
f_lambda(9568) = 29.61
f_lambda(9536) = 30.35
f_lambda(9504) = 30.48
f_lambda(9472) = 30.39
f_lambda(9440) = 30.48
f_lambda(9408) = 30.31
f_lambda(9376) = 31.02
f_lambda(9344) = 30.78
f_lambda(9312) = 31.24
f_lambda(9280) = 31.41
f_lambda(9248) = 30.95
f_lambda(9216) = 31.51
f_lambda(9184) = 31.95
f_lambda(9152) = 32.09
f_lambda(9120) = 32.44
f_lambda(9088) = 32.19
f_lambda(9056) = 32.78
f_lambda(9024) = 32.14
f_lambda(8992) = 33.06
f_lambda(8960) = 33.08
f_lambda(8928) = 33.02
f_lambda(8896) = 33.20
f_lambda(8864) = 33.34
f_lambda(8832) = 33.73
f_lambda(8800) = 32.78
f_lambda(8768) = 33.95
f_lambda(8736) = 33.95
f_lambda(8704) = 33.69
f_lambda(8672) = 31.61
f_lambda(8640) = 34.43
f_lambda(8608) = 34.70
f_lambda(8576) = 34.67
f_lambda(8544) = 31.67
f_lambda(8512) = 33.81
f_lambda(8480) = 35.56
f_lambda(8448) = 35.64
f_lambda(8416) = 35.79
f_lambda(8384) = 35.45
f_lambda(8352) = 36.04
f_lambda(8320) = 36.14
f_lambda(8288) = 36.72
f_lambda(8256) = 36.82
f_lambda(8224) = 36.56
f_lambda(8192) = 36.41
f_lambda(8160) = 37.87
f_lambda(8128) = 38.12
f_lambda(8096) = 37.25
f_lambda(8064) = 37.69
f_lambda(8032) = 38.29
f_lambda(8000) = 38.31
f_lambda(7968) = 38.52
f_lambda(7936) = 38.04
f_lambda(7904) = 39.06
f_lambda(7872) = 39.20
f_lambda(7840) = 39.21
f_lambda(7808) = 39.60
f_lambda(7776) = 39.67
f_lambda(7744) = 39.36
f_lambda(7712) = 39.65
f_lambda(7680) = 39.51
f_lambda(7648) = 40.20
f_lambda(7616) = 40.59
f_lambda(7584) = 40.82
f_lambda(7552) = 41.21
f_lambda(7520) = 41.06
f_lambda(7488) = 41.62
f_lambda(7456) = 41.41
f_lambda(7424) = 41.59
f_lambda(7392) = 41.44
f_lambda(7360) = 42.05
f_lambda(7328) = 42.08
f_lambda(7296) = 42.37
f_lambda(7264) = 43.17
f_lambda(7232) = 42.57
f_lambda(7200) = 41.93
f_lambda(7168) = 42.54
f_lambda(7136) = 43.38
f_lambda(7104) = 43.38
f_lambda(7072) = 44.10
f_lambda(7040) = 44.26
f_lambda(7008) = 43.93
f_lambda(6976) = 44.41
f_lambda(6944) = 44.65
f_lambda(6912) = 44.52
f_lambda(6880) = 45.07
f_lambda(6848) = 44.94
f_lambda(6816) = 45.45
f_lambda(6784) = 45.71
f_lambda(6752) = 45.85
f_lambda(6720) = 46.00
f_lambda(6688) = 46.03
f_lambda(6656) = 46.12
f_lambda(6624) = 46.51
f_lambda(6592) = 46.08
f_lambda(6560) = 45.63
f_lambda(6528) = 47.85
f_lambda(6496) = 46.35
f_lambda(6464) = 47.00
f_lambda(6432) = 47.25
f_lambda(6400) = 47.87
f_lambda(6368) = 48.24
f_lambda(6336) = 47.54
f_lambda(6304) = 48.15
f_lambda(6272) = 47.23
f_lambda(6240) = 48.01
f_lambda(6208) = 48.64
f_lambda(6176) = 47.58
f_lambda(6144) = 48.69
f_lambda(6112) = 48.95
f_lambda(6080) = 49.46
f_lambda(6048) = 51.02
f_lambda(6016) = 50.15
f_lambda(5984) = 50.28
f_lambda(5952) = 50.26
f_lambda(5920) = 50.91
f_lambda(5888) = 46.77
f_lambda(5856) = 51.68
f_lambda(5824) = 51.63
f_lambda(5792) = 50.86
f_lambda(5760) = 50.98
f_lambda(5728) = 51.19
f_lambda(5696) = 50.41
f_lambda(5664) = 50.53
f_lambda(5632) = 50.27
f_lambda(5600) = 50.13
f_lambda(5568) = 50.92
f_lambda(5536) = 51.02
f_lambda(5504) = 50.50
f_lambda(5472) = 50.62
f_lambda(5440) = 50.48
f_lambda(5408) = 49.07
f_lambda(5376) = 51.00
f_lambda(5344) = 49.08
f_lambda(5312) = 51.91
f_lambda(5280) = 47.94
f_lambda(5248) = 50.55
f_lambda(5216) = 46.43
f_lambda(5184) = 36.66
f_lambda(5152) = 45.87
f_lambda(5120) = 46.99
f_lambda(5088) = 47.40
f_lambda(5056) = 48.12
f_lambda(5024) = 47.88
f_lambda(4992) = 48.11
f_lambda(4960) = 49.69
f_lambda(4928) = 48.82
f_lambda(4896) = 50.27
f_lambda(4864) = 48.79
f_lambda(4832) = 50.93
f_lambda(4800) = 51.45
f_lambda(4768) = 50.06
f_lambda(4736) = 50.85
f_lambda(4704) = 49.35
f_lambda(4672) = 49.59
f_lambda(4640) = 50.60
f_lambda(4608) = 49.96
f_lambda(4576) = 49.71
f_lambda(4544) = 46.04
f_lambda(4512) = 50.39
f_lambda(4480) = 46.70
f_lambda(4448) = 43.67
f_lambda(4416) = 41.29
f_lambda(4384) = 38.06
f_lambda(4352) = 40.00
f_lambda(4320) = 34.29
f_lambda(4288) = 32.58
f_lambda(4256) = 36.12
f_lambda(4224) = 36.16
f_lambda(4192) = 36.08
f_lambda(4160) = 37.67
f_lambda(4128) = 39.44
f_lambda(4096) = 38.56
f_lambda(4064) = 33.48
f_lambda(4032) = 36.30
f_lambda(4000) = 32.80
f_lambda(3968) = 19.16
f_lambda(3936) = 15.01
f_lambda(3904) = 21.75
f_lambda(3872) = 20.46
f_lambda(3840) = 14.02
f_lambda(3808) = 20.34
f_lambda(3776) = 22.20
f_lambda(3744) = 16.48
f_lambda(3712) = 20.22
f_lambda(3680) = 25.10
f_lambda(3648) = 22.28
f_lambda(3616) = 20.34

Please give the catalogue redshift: 0.000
